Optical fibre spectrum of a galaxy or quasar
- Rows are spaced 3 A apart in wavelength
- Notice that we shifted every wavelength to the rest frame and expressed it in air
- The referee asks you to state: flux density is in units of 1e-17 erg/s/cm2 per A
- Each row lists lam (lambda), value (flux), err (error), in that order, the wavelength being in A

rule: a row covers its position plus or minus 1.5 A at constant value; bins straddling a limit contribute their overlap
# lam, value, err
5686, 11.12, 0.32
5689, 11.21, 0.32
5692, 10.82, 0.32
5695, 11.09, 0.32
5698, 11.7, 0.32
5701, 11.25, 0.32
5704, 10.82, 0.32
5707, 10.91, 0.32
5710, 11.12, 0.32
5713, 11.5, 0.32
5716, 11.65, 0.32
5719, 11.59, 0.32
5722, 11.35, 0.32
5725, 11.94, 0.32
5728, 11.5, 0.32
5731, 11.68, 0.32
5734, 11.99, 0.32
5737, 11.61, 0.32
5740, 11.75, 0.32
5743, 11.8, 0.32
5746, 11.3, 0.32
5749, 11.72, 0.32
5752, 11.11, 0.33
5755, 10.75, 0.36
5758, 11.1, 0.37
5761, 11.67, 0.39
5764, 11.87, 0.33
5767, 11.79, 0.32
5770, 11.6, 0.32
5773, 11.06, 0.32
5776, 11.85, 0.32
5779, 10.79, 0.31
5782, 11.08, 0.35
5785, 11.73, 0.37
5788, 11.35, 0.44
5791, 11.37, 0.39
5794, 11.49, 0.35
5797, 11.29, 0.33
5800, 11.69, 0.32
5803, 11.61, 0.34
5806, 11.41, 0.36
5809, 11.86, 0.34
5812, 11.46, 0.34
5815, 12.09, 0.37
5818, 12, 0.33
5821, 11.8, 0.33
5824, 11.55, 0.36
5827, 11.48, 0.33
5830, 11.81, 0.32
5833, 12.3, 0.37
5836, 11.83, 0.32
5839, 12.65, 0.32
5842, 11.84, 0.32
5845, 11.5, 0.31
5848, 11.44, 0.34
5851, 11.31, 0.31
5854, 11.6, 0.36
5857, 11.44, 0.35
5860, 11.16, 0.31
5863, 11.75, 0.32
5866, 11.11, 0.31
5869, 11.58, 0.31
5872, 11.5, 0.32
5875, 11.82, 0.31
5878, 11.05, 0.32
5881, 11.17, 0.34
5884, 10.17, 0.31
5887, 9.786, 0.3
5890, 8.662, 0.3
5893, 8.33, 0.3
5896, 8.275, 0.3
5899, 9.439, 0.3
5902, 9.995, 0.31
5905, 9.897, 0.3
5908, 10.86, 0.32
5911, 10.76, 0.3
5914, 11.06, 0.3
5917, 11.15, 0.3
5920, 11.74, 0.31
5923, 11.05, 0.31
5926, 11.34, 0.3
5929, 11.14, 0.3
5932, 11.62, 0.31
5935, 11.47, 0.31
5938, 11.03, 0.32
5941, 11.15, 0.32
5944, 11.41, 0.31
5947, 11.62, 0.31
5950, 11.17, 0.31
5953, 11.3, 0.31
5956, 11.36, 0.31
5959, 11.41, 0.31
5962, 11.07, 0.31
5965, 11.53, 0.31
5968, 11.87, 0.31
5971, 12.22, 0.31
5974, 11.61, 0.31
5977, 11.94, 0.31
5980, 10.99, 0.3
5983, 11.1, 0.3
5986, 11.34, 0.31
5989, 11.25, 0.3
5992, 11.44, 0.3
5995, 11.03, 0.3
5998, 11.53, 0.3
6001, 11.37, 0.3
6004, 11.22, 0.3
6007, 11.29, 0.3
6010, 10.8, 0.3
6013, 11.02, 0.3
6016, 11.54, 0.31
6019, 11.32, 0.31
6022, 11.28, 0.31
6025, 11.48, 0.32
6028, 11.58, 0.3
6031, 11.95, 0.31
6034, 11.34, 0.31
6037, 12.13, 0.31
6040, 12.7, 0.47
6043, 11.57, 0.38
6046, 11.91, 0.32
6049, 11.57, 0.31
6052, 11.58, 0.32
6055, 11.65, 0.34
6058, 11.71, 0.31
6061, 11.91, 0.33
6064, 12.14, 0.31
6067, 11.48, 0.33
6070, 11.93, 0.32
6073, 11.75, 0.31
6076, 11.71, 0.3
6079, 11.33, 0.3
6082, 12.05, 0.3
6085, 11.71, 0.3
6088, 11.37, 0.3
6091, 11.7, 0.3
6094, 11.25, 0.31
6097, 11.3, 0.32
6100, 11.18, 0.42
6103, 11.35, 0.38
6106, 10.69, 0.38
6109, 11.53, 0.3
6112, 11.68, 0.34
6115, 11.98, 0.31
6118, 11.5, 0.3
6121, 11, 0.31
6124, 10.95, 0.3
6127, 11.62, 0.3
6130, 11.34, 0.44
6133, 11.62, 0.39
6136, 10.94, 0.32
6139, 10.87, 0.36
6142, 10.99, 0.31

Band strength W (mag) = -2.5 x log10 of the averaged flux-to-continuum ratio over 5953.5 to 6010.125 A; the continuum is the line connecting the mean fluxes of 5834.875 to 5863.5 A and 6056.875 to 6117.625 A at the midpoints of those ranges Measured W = 0.020 mag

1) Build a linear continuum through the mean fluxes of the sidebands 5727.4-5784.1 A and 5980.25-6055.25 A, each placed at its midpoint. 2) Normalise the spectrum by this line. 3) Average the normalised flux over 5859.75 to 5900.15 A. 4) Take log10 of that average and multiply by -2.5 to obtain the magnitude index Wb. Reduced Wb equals 0.11 mag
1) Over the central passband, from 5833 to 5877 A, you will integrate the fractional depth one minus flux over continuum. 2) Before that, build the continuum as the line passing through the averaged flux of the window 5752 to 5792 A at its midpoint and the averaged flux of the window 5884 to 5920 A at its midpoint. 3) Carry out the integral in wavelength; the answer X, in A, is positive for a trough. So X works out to -4.9 A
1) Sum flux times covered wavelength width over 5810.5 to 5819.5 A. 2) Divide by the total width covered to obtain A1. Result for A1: 11.9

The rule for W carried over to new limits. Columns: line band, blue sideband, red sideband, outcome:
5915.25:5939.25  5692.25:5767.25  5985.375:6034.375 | 0.01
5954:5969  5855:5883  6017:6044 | 0.01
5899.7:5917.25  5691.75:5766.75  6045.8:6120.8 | 0.10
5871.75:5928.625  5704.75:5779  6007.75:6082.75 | 0.11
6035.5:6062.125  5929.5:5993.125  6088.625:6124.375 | -0.04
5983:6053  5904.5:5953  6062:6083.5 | 0.01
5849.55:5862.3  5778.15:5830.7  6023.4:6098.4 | 0.02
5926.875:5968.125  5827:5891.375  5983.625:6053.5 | 0.01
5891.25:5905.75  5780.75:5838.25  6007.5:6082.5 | 0.26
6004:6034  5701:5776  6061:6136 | 0.01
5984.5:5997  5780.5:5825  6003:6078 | 0.03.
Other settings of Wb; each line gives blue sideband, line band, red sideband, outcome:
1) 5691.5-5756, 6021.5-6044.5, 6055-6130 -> -0.02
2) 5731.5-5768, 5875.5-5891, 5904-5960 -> 0.10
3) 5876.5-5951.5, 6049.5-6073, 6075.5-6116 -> -0.04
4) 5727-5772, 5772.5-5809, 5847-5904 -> -0.02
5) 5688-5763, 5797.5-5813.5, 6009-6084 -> -0.01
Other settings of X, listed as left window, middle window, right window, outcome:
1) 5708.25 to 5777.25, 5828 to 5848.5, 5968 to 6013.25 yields -0.8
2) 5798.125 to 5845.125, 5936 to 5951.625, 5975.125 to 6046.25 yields 0.4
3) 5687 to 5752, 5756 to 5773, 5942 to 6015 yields -0.2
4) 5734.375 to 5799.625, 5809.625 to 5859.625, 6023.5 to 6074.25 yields -0.9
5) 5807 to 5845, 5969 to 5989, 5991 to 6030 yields -0.2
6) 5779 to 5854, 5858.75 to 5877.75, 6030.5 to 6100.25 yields 0.3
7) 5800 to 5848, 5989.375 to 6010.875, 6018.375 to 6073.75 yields 0.9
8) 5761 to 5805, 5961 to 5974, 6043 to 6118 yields -0.2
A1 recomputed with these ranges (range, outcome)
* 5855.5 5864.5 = 11.5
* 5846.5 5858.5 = 11.4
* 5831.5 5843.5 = 12.2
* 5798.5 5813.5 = 11.6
